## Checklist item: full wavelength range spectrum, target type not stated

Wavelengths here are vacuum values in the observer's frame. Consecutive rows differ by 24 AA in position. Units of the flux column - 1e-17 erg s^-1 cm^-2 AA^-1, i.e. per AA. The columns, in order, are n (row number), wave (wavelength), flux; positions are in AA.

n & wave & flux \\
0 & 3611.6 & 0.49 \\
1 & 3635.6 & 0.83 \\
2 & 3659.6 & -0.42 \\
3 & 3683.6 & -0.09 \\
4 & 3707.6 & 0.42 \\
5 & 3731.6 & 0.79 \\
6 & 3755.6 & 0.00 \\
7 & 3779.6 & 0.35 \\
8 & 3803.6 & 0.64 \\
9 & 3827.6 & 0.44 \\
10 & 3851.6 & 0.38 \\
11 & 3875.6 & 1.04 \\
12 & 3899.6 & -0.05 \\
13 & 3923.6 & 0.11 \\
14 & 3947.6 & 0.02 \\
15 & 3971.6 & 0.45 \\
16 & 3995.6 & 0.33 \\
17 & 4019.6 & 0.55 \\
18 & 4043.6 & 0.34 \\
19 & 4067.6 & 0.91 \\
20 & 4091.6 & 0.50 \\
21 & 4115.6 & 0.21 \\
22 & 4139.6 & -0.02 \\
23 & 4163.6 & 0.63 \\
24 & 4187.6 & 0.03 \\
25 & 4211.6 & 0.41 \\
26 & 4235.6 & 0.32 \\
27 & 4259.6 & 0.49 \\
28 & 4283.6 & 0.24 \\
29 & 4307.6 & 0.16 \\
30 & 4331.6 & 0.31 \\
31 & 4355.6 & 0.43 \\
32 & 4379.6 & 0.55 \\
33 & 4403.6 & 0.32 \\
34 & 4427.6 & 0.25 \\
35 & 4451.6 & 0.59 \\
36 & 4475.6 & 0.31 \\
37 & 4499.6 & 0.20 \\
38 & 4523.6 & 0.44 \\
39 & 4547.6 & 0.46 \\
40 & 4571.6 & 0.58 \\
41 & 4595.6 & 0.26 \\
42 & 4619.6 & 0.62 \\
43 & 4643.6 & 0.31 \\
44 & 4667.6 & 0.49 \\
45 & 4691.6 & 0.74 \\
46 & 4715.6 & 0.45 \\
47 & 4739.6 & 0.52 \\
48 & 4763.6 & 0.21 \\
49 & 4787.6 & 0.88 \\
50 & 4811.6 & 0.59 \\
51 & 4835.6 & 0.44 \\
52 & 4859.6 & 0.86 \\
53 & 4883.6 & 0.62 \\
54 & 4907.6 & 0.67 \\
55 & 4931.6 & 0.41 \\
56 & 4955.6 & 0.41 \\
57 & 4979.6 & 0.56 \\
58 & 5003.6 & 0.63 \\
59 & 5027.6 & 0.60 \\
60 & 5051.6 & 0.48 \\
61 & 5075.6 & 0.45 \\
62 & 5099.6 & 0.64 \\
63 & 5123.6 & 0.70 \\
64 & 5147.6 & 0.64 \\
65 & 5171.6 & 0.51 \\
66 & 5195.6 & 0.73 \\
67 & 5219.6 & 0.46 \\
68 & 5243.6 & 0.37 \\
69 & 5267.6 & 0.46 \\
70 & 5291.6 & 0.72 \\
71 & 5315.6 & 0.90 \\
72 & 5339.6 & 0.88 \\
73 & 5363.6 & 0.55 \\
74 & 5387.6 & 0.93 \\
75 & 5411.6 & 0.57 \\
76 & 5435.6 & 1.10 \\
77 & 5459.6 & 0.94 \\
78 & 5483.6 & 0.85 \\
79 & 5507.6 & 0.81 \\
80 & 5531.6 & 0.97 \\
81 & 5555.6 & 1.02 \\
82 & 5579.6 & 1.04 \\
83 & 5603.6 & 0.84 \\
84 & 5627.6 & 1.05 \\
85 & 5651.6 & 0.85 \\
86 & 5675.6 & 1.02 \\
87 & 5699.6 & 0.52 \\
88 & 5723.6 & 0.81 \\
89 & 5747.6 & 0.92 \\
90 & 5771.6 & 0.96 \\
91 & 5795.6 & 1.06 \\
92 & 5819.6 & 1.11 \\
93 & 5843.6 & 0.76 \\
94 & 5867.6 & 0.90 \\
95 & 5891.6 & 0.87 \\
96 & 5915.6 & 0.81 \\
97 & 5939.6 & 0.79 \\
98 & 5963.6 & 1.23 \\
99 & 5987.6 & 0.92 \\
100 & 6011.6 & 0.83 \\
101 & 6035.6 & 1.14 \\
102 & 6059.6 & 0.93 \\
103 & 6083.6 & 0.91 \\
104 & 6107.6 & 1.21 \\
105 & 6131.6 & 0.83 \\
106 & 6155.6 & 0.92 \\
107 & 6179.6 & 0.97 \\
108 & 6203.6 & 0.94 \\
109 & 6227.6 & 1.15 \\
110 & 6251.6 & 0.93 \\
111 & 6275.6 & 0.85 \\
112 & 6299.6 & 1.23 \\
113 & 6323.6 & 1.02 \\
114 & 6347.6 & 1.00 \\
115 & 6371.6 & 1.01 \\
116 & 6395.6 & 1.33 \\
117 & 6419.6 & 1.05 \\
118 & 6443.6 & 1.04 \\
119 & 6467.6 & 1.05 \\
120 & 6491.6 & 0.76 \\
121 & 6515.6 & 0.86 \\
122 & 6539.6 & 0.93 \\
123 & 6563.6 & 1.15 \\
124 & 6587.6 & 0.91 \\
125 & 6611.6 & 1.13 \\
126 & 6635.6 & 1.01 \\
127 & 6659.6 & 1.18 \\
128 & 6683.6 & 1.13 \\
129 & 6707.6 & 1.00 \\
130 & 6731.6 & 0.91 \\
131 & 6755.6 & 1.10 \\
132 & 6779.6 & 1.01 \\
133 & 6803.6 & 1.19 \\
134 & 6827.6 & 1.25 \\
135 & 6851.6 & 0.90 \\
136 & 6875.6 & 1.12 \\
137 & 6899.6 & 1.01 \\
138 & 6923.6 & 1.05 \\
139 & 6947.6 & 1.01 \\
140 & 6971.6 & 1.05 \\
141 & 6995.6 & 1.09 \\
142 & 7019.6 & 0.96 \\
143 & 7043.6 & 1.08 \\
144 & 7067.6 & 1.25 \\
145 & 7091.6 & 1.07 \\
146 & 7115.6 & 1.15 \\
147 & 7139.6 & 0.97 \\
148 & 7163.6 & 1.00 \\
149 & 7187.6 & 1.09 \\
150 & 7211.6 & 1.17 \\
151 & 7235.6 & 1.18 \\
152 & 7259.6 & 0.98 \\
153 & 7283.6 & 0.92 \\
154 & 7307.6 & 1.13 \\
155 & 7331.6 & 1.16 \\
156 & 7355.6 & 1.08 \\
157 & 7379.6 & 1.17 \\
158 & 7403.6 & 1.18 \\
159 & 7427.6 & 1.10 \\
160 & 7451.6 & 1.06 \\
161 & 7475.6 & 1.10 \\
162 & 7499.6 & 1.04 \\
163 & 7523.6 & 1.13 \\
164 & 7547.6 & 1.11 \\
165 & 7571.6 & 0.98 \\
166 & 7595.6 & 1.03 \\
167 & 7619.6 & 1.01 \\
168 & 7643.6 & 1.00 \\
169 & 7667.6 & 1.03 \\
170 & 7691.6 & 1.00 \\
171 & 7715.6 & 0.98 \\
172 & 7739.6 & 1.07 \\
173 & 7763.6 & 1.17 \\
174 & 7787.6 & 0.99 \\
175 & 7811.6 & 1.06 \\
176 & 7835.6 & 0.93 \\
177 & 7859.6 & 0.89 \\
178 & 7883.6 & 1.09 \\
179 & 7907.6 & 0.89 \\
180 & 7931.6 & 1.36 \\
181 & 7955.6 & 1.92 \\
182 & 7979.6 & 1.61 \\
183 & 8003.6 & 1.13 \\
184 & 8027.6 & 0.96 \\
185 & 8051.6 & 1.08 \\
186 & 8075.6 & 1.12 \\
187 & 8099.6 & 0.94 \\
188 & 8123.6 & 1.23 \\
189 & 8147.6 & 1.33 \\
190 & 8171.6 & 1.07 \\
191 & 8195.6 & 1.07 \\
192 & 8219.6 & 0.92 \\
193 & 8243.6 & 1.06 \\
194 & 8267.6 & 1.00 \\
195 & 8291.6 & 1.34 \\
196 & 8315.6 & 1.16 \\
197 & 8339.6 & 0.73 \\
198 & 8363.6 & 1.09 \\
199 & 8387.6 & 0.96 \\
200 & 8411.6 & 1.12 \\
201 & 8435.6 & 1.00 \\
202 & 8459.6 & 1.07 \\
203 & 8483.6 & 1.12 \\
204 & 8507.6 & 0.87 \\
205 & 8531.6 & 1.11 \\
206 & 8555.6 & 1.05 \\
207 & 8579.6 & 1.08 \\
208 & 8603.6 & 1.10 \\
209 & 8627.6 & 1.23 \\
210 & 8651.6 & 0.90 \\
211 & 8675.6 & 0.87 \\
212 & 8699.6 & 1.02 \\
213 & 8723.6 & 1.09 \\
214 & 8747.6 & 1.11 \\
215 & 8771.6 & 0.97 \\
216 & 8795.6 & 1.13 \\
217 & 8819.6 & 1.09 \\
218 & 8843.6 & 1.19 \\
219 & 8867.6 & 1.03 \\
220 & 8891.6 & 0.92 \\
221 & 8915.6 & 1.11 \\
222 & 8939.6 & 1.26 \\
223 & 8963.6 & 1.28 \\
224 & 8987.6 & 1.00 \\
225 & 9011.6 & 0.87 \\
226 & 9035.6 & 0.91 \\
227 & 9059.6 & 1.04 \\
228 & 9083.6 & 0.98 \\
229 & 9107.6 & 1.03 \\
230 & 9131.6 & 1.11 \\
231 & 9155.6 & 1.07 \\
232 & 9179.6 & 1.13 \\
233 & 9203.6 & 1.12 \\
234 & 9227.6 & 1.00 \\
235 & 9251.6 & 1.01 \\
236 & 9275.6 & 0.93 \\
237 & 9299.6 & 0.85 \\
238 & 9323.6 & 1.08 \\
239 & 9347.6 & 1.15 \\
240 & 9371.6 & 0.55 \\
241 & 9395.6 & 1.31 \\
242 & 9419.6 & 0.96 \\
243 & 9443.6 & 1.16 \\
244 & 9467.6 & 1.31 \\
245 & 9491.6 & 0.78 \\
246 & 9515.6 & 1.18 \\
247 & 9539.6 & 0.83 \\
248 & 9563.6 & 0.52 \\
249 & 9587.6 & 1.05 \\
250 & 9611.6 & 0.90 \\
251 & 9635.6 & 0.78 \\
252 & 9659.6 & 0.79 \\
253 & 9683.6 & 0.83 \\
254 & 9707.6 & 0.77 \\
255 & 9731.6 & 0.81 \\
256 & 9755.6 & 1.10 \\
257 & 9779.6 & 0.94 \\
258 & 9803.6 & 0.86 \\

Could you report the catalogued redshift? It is 0.210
